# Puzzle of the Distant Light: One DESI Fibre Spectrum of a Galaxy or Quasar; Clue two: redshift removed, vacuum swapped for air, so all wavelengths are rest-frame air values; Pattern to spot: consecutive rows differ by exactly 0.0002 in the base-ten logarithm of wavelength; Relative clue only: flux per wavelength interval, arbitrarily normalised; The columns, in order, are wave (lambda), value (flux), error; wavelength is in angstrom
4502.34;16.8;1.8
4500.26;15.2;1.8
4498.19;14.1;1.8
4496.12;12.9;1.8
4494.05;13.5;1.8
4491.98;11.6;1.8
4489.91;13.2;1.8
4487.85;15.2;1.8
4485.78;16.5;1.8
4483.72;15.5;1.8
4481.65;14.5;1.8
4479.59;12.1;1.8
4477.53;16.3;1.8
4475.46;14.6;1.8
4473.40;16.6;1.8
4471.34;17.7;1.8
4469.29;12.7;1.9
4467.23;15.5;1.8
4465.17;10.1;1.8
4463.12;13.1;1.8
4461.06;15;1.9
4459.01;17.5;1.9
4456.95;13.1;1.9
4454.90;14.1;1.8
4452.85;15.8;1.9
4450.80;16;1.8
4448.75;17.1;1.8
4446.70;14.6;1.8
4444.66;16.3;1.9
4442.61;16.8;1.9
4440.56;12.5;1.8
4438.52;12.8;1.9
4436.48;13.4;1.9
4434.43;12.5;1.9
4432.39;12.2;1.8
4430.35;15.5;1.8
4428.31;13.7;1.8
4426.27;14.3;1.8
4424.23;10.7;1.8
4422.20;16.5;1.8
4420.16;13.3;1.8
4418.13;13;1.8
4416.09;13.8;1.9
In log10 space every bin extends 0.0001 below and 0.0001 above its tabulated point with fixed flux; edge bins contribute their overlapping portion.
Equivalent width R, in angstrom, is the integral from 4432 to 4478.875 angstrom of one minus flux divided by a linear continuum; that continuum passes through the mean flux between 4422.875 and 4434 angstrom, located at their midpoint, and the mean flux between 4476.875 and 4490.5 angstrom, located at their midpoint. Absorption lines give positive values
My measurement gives -2.0 angstrom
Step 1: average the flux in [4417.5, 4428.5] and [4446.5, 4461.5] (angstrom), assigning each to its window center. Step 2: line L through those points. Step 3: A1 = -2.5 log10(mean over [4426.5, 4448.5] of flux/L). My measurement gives 0.03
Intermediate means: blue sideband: 13.6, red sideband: 15.5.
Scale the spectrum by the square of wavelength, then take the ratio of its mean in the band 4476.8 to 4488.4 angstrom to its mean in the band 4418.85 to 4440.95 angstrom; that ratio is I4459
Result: 1.14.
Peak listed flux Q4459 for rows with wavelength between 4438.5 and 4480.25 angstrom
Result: 17.7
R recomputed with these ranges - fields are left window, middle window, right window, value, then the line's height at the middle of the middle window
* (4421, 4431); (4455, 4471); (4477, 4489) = 0.7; 14.6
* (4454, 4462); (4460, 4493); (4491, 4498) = -1.3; 13.9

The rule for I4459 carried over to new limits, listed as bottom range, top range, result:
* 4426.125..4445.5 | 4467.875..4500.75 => 1.06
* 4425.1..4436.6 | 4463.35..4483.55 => 1.09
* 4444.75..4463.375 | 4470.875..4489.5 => 1.01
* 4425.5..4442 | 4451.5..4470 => 1.07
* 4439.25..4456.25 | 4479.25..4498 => 0.93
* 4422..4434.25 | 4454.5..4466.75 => 1.04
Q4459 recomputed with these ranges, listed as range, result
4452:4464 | 17.5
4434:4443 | 16.8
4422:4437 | 16.5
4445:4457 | 17.1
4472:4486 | 16.6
